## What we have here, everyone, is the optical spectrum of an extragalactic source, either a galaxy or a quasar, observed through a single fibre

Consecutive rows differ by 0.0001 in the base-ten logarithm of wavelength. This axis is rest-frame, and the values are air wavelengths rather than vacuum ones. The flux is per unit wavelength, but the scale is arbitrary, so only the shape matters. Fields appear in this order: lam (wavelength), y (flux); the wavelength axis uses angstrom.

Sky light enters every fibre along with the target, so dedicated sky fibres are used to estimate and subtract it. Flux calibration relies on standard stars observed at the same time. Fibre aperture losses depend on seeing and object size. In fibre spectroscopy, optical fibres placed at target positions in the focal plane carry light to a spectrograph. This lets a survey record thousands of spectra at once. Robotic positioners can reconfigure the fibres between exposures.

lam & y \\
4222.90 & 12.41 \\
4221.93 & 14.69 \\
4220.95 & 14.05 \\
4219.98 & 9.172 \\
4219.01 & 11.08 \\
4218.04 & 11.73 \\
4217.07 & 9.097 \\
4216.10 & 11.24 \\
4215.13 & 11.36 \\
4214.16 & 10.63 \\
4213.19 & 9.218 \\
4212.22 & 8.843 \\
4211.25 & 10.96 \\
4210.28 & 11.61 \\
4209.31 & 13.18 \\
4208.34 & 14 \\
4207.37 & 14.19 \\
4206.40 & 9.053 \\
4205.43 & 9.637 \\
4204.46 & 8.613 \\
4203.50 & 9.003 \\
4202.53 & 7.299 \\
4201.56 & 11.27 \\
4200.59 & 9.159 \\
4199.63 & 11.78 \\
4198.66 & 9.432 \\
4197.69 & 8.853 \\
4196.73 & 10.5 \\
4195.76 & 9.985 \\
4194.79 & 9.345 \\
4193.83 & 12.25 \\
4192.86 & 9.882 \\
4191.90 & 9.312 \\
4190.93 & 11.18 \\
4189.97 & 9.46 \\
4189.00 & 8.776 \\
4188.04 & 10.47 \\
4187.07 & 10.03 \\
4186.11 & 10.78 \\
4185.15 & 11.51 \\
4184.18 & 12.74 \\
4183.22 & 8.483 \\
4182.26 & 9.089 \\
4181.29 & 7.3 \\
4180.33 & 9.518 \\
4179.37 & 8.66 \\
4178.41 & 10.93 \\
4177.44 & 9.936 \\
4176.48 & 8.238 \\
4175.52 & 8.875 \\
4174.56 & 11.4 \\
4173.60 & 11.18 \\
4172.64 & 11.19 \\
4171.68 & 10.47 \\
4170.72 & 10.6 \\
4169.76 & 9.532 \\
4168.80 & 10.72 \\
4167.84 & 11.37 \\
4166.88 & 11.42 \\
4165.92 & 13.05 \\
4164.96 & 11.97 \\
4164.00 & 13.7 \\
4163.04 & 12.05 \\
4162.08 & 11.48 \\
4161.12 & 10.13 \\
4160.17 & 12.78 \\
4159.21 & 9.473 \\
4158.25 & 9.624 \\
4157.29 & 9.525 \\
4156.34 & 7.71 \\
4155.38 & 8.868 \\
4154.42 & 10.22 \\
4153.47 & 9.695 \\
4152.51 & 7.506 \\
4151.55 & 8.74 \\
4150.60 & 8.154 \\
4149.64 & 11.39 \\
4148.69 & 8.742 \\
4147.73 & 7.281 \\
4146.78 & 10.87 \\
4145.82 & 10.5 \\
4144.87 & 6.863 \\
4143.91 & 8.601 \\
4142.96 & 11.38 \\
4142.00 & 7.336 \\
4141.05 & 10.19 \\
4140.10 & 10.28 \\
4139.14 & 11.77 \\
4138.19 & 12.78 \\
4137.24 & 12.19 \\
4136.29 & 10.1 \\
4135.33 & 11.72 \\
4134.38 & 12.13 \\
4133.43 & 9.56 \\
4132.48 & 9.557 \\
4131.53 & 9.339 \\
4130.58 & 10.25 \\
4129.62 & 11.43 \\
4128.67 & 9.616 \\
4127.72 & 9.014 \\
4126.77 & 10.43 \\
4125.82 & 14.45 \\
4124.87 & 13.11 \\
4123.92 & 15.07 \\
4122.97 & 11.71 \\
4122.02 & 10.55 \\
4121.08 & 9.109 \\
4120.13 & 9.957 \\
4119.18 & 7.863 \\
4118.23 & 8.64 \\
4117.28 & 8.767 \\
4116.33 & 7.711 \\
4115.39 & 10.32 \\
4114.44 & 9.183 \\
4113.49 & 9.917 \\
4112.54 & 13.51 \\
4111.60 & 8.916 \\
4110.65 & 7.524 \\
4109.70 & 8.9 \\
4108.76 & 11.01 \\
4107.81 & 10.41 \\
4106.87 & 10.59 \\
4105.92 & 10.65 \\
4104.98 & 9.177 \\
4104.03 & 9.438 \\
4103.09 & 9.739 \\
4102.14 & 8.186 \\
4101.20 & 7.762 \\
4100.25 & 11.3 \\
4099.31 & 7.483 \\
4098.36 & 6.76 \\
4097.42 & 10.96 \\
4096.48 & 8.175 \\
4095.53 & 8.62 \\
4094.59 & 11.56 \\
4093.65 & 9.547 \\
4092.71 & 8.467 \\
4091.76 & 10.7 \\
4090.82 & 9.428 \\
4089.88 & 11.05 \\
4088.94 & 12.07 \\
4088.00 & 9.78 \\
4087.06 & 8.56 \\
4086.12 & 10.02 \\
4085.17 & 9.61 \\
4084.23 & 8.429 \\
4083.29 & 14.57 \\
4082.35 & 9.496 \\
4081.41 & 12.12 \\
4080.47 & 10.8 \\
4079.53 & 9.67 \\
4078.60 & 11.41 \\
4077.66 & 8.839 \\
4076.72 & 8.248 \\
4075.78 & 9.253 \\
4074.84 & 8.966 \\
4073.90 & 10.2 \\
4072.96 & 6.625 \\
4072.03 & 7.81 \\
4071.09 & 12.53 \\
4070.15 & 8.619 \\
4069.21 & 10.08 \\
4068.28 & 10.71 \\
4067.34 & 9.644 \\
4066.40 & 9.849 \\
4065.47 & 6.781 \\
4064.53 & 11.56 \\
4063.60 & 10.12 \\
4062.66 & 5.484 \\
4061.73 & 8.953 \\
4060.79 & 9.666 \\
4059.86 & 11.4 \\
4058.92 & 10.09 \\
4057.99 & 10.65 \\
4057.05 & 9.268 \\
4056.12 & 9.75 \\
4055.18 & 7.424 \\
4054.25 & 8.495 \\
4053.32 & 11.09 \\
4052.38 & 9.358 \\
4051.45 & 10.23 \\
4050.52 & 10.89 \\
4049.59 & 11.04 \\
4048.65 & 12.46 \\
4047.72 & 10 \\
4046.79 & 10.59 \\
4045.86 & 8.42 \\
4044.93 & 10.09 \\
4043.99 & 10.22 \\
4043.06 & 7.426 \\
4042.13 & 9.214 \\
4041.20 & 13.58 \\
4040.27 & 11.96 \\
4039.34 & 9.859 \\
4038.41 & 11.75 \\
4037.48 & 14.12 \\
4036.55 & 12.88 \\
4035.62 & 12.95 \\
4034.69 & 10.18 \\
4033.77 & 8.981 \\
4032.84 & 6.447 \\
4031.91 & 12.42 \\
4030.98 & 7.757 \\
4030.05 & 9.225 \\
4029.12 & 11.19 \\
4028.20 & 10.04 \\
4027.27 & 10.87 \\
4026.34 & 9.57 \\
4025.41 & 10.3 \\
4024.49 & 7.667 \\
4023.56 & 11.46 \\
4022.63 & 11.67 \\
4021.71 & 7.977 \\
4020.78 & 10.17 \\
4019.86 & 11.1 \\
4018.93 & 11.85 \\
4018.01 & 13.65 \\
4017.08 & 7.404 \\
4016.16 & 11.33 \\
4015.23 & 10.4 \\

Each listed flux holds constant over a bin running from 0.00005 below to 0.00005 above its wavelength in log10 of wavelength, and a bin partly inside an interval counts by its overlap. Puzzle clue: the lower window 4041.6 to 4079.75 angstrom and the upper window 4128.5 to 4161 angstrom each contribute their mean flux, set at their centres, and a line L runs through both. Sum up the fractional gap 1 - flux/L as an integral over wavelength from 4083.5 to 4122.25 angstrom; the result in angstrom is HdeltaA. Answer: 0.8 angstrom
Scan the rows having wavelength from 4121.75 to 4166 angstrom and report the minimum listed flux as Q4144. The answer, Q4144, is 6.863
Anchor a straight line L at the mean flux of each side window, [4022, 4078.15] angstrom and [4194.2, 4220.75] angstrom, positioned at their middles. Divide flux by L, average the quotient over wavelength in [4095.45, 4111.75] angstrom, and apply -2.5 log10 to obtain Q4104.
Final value 0.10 mag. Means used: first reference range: 9.94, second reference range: 10.4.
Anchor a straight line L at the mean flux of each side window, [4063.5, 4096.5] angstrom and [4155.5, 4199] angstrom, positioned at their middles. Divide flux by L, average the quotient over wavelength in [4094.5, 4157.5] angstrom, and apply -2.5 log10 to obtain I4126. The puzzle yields 0.024 mag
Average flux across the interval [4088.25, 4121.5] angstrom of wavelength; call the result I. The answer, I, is 9.53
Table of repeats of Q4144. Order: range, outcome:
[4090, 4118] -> 6.76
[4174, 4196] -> 7.3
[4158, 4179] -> 8.238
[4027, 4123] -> 5.484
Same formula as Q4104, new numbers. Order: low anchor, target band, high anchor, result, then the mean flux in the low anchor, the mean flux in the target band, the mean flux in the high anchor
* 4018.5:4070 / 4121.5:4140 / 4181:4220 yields -0.11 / 10.1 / 11.3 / 10.3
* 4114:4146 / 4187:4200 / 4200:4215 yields 0.04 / 10.3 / 10.1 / 10.5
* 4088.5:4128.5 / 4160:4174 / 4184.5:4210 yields -0.12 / 9.94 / 11.4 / 10.4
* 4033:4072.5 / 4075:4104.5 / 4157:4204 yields 0.05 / 10.1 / 9.73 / 10.3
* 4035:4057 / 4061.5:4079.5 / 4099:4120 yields 0.10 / 10.6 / 9.27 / 9.43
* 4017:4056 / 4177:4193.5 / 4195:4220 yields 0.06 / 10.4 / 9.9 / 10.4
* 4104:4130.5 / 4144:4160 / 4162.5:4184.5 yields 0.14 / 10.3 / 9.13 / 10.5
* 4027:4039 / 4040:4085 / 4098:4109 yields 0.03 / 10.7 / 9.87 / 9.36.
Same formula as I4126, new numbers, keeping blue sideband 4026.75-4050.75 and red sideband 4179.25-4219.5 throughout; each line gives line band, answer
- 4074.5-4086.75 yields 0.04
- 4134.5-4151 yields 0.03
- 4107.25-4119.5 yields 0.10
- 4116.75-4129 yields -0.02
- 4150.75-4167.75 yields -0.01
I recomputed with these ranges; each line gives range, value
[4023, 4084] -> 10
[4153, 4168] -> 10.8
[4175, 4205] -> 9.77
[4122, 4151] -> 10.5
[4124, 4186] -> 10.3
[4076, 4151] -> 10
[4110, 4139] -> 10.5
